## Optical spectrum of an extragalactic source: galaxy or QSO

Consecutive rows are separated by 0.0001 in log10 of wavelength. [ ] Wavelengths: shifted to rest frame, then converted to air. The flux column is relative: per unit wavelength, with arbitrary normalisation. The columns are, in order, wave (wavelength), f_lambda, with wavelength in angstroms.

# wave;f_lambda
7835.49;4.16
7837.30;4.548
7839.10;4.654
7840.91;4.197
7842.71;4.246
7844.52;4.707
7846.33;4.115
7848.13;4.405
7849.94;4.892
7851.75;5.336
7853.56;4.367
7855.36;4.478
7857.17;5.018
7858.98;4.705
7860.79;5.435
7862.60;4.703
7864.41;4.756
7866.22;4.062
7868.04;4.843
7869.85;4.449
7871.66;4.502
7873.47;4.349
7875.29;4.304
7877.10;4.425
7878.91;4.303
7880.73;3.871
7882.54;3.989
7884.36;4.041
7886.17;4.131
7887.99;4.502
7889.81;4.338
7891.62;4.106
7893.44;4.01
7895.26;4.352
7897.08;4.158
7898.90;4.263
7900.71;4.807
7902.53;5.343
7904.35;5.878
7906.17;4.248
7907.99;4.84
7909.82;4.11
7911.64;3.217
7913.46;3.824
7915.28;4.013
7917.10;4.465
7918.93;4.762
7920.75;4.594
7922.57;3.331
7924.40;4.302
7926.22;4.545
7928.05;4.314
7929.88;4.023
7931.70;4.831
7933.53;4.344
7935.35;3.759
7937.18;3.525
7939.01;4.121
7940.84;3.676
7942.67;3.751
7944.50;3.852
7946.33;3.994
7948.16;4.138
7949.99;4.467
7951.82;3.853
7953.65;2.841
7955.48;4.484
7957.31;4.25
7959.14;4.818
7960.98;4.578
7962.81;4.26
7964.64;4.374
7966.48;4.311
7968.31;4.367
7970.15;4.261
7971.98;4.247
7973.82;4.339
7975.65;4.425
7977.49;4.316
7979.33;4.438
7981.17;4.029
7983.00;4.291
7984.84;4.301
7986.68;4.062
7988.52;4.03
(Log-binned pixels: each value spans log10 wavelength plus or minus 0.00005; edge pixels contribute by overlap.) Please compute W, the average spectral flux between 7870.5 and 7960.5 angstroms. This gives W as 4.23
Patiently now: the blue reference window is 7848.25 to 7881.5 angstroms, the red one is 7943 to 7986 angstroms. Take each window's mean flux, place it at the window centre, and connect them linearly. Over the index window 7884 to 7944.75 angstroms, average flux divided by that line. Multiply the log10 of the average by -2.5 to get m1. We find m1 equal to 0.04 mag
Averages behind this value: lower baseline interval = 4.6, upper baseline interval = 4.22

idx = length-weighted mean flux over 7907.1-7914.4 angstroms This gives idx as 3.99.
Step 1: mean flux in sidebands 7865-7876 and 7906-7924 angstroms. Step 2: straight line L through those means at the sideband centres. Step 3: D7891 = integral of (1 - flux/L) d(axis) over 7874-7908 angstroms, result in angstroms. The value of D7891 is -0.91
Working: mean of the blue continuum 4.43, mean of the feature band 4.4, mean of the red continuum 4.14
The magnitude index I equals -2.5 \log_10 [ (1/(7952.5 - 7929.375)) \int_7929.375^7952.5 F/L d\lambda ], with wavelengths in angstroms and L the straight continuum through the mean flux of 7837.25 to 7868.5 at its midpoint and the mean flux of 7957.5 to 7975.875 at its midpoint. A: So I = 0.11 mag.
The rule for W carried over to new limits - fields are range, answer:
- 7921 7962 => 4.09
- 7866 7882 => 4.35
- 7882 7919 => 4.35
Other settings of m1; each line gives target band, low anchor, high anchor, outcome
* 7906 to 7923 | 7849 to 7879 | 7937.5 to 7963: 0.037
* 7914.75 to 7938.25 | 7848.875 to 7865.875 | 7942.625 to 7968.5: 0.036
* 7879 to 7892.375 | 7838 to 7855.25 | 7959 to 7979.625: 0.086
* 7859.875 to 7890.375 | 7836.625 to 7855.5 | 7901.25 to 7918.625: 0.023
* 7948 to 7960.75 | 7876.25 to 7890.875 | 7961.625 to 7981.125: 0.040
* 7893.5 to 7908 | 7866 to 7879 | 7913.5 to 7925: -0.095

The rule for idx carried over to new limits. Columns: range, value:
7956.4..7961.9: 4.55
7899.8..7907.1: 5.07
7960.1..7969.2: 4.38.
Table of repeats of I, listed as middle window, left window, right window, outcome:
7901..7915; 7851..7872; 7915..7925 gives -0.032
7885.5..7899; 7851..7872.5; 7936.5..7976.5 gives 0.075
